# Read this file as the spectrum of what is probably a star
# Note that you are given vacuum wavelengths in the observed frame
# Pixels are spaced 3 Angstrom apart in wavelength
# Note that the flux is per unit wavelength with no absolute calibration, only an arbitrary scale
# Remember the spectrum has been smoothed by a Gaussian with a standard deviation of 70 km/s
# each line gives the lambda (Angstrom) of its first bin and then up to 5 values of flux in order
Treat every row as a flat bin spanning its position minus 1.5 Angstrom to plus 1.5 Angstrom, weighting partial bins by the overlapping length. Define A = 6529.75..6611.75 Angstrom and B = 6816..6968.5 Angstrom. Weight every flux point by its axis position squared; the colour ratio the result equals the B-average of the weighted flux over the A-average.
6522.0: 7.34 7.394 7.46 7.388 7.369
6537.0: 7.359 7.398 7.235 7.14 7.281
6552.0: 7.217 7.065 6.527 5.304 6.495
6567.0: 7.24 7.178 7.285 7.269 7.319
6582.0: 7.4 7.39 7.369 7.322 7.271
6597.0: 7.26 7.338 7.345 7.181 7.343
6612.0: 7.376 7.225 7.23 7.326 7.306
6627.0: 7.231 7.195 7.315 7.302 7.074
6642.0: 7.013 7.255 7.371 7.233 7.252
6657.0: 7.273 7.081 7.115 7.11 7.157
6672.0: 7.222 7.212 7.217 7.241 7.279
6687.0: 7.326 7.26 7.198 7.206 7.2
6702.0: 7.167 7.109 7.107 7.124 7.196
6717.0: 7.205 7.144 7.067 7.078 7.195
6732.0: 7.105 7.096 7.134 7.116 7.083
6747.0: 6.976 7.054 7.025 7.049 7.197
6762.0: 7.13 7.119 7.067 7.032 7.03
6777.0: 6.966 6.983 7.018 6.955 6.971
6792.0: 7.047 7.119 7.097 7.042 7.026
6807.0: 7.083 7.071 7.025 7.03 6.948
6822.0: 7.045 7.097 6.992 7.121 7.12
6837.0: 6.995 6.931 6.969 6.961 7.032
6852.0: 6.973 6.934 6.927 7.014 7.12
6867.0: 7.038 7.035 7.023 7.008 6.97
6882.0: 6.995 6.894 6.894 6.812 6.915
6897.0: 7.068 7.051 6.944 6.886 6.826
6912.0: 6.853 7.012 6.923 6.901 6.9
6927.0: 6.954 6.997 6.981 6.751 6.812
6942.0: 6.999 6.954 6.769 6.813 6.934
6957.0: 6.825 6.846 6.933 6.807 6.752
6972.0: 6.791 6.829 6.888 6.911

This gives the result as 1.07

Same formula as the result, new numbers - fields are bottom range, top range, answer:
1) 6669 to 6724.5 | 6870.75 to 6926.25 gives 1.02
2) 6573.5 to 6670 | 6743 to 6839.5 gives 1.02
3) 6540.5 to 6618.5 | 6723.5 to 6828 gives 1.05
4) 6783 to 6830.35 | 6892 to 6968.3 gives 1.02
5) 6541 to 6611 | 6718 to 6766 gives 1.05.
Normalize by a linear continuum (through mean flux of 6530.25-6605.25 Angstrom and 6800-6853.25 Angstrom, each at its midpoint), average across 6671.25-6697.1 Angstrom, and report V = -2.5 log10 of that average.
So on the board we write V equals -0.02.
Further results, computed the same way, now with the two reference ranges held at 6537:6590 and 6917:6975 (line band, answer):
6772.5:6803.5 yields -0.01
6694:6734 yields -0.02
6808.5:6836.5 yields -0.02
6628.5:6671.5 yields -0.03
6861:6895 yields -0.01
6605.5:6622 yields -0.04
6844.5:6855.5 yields -0.01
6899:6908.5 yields -0.01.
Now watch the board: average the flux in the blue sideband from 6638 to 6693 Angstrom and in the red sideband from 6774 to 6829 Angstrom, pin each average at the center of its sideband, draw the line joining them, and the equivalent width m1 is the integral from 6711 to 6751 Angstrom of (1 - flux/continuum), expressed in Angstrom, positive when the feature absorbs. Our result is 0.0 Angstrom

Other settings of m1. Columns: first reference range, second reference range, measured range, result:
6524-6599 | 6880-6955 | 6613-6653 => -0.7 Angstrom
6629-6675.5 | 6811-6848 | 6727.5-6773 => 0.1 Angstrom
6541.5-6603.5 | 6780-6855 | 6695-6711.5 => -0.2 Angstrom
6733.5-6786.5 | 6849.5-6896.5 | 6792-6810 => -0.1 Angstrom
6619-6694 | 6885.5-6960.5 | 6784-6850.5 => 0.0 Angstrom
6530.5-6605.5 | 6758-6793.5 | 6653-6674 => -0.2 Angstrom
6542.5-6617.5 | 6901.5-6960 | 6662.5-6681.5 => -0.3 Angstrom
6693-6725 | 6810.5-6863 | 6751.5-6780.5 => 0.1 Angstrom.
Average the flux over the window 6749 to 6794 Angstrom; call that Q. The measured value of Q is 7.04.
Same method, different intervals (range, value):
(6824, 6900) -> 6.99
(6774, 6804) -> 7.02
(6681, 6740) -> 7.17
